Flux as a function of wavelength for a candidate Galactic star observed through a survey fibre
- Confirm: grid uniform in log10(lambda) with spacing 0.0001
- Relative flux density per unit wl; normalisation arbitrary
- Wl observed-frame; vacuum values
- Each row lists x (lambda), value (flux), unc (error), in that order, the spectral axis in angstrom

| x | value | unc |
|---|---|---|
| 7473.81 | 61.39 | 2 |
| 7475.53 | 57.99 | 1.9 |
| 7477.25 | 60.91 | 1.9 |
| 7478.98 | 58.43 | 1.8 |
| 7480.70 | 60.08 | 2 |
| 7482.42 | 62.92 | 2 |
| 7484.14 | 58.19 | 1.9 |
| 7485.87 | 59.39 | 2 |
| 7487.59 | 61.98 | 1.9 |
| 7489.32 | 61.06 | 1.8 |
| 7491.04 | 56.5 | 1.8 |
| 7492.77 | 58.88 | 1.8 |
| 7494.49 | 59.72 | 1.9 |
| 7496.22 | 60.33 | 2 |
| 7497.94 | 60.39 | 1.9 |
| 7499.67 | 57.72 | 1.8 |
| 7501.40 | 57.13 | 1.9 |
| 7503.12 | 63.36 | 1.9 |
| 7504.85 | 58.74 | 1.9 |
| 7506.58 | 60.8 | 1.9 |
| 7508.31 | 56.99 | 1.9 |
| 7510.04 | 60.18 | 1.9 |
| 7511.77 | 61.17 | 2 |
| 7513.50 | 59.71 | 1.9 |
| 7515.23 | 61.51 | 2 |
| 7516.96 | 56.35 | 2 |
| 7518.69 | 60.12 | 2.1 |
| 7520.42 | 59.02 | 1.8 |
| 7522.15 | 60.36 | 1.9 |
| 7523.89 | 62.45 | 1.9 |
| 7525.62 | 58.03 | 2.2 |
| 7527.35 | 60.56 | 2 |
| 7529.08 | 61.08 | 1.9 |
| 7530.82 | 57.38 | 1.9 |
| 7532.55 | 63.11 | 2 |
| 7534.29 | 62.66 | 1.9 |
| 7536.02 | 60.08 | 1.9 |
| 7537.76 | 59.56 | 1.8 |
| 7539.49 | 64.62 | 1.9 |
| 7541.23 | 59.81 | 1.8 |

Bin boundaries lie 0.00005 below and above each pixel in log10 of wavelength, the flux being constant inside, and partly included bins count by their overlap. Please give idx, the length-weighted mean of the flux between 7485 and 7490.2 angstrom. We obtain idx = 60.7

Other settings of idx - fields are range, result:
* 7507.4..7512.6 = 59.4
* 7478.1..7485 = 59.9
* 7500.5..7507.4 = 60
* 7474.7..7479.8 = 59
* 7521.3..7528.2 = 60.3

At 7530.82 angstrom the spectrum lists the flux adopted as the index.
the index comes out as 57.38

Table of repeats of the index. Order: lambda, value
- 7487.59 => 61.98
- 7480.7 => 60.08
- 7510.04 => 60.18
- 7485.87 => 59.39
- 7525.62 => 58.03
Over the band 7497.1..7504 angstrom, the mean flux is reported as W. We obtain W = 59.6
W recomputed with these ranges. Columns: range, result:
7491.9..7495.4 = 59.2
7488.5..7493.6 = 58.8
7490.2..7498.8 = 59.2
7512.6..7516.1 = 60.6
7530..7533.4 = 60.3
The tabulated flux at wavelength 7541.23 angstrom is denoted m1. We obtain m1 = 59.81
